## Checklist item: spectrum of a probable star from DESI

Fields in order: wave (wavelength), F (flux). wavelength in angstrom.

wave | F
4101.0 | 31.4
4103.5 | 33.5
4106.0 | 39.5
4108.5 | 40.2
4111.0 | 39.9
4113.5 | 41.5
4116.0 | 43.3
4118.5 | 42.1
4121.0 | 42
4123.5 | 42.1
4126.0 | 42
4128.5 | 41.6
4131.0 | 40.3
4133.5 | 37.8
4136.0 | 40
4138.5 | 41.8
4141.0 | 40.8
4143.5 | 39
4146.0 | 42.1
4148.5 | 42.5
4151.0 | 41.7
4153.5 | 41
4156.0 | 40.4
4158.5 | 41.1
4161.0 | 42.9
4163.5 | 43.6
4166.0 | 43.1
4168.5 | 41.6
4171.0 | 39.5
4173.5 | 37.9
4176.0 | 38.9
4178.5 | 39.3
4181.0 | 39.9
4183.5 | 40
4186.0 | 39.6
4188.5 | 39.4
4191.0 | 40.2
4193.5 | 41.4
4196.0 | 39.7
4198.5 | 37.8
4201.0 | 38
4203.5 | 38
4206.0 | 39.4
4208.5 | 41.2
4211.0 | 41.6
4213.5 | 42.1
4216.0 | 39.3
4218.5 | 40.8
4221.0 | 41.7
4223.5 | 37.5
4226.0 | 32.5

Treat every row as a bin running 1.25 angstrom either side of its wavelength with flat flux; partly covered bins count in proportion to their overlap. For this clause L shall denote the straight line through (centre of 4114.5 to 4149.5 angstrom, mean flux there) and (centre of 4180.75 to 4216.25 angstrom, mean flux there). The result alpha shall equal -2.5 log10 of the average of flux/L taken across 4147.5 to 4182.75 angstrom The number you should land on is -0.010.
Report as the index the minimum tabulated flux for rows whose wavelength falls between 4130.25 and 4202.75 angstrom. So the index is 37.8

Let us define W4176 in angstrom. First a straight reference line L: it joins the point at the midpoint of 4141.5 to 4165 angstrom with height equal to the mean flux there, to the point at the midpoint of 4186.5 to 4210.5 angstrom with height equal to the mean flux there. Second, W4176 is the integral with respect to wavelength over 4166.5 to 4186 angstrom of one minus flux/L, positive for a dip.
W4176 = 0.4 angstrom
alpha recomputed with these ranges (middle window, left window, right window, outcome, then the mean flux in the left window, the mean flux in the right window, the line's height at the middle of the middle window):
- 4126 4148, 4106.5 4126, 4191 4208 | 0.01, 41.5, 39.2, 41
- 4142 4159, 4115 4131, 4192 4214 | 0.00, 42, 39.8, 41.3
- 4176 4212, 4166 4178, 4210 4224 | 0.02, 39.8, 40.6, 40.2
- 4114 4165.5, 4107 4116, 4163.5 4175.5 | -0.02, 40.9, 40.7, 40.8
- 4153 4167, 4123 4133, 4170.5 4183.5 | -0.06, 41.2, 39.2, 39.9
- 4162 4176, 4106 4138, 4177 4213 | -0.02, 41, 39.7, 40.2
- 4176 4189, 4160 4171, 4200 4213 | 0.05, 42.4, 39.8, 41.3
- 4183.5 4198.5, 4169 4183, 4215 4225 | -0.01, 39.3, 39.7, 39.4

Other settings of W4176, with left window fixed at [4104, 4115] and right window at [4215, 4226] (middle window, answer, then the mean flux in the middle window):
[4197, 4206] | 0.2 angstrom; 38.2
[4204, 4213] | -0.4 angstrom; 40.6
